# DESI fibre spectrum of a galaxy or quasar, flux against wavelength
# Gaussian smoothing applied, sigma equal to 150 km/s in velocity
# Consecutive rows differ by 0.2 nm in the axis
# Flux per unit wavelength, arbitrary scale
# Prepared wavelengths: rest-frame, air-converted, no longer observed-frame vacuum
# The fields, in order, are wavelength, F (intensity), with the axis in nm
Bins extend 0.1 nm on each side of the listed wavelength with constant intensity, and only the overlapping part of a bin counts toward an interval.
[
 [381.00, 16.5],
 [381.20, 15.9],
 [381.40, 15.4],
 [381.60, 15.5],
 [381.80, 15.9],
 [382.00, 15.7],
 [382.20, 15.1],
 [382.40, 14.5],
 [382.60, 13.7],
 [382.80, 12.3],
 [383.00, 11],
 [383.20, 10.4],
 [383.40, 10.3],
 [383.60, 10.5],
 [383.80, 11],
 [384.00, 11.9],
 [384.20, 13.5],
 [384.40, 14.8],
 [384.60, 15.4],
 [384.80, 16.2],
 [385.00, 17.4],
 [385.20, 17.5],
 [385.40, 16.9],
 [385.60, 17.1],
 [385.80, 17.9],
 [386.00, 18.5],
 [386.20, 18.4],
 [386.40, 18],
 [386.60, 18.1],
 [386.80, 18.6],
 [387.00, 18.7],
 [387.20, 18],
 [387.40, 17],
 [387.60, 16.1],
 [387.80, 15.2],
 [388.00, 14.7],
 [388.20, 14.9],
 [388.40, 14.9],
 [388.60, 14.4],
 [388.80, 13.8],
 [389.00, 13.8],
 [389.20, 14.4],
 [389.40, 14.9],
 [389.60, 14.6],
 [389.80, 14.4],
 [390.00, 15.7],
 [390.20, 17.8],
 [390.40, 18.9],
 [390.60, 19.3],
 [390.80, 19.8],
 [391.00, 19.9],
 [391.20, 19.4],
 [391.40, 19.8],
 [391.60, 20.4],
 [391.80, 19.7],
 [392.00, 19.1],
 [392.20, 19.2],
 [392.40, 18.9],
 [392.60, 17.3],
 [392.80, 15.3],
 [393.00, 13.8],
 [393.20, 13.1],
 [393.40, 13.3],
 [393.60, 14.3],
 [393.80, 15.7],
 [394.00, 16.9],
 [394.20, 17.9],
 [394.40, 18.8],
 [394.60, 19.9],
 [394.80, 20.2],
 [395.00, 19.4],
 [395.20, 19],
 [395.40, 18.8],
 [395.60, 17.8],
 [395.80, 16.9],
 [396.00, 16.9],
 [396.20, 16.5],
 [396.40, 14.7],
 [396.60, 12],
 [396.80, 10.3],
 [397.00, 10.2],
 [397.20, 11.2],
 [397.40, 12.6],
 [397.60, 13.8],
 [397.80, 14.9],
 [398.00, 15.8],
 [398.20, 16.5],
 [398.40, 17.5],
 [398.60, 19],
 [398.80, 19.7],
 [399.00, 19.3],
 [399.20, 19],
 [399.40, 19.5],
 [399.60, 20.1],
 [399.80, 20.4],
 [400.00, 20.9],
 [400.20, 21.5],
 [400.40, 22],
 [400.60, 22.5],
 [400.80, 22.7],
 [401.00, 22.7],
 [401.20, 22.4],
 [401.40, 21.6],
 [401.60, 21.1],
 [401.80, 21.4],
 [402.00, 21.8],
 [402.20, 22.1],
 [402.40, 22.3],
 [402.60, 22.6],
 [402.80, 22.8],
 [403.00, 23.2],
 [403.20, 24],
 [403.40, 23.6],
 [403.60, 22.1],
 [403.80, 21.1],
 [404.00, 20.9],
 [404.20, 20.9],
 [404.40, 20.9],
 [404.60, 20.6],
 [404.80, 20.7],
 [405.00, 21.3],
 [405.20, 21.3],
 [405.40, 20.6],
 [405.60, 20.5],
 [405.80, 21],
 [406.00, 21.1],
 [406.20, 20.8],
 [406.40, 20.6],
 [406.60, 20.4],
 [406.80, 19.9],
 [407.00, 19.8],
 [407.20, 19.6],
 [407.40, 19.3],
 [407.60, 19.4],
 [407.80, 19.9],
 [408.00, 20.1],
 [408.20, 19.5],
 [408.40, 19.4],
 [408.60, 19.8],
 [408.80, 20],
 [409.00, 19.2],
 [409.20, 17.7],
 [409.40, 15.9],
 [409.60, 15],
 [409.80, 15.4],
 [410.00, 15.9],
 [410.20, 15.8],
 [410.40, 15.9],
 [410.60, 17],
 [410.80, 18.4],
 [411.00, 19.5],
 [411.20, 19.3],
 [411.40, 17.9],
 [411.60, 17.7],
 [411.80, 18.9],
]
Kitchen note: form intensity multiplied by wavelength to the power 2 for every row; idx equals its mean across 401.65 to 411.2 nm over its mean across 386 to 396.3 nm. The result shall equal 1.26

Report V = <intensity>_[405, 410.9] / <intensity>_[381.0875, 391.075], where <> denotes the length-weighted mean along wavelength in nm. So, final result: 1.2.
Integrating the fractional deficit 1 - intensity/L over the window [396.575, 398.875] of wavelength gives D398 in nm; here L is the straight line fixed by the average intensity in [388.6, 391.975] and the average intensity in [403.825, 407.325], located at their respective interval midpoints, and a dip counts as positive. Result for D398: 0.54 nm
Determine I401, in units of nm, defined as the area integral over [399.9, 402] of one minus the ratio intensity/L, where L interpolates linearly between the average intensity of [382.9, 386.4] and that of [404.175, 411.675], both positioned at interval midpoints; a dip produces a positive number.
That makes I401 -0.48 nm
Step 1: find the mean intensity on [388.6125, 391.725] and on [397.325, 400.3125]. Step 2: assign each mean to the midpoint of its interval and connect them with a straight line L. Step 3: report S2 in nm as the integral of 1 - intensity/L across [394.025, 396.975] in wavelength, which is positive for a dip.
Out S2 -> 0.13 nm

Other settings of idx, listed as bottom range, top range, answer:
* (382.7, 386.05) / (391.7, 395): 1.26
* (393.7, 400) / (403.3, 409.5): 1.26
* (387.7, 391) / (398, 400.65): 1.30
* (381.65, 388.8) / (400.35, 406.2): 1.56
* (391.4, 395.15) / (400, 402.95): 1.32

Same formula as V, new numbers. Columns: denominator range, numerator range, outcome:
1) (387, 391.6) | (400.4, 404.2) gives 1.34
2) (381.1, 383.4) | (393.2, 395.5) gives 1.25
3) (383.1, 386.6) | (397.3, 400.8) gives 1.23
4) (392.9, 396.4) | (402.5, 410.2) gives 1.19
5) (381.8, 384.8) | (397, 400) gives 1.30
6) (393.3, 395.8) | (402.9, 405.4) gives 1.23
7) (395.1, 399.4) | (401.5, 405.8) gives 1.36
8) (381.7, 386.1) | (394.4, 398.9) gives 1.12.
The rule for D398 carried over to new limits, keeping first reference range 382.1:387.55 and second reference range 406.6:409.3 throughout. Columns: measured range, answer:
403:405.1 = -0.32 nm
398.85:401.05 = -0.34 nm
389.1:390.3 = 0.07 nm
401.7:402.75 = -0.20 nm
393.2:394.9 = 0.01 nm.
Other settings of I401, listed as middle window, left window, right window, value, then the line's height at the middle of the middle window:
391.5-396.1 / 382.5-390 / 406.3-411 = -0.36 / 16.2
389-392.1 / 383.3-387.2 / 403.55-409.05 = -0.13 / 17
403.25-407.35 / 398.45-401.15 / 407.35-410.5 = -0.39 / 19.1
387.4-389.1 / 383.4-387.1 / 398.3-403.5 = 0.21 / 17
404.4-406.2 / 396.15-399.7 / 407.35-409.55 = -0.29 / 18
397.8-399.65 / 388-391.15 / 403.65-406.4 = 0.07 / 19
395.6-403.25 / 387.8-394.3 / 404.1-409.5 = -0.12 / 18.4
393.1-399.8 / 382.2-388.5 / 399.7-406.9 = 0.94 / 19.2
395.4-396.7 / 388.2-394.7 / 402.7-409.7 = 0.14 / 17.9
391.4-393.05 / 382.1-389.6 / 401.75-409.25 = -0.12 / 17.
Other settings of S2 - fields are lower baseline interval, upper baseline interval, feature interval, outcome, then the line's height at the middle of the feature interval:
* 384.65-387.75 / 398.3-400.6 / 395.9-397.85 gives 0.625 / 19.5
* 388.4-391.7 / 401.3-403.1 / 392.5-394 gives 0.282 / 18.3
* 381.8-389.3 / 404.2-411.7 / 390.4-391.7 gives -0.287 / 16.1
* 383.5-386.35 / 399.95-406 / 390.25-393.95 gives 0.073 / 18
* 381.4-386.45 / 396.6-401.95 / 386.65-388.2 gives -0.125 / 15.6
